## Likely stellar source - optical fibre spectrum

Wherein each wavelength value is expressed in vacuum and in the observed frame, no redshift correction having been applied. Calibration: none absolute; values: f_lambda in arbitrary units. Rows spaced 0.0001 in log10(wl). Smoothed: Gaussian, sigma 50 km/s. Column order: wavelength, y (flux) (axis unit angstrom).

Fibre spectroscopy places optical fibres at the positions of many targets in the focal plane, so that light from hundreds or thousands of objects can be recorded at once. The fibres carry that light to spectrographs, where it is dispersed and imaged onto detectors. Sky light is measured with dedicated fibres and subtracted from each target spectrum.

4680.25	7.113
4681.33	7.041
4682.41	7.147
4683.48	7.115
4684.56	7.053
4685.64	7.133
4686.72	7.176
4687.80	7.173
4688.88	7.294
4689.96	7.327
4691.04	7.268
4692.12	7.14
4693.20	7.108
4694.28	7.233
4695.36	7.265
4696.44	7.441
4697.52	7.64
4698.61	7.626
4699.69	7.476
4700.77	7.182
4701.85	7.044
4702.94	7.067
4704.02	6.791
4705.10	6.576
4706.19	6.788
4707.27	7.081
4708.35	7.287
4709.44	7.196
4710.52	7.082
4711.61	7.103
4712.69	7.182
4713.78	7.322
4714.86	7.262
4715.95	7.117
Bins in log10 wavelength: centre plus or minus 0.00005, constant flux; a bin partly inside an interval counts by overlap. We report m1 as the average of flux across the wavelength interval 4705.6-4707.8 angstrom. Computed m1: 6.92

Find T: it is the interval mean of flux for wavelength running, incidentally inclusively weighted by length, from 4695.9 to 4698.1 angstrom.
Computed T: 7.52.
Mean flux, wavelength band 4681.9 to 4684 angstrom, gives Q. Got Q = 7.16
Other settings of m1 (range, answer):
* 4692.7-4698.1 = 7.34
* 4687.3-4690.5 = 7.26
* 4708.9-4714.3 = 7.18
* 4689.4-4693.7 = 7.21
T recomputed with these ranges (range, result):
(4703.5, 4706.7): 6.71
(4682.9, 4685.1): 7.11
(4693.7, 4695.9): 7.25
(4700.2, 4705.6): 6.94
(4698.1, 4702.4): 7.33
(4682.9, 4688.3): 7.14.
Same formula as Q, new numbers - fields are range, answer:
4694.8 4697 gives 7.37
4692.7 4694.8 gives 7.17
